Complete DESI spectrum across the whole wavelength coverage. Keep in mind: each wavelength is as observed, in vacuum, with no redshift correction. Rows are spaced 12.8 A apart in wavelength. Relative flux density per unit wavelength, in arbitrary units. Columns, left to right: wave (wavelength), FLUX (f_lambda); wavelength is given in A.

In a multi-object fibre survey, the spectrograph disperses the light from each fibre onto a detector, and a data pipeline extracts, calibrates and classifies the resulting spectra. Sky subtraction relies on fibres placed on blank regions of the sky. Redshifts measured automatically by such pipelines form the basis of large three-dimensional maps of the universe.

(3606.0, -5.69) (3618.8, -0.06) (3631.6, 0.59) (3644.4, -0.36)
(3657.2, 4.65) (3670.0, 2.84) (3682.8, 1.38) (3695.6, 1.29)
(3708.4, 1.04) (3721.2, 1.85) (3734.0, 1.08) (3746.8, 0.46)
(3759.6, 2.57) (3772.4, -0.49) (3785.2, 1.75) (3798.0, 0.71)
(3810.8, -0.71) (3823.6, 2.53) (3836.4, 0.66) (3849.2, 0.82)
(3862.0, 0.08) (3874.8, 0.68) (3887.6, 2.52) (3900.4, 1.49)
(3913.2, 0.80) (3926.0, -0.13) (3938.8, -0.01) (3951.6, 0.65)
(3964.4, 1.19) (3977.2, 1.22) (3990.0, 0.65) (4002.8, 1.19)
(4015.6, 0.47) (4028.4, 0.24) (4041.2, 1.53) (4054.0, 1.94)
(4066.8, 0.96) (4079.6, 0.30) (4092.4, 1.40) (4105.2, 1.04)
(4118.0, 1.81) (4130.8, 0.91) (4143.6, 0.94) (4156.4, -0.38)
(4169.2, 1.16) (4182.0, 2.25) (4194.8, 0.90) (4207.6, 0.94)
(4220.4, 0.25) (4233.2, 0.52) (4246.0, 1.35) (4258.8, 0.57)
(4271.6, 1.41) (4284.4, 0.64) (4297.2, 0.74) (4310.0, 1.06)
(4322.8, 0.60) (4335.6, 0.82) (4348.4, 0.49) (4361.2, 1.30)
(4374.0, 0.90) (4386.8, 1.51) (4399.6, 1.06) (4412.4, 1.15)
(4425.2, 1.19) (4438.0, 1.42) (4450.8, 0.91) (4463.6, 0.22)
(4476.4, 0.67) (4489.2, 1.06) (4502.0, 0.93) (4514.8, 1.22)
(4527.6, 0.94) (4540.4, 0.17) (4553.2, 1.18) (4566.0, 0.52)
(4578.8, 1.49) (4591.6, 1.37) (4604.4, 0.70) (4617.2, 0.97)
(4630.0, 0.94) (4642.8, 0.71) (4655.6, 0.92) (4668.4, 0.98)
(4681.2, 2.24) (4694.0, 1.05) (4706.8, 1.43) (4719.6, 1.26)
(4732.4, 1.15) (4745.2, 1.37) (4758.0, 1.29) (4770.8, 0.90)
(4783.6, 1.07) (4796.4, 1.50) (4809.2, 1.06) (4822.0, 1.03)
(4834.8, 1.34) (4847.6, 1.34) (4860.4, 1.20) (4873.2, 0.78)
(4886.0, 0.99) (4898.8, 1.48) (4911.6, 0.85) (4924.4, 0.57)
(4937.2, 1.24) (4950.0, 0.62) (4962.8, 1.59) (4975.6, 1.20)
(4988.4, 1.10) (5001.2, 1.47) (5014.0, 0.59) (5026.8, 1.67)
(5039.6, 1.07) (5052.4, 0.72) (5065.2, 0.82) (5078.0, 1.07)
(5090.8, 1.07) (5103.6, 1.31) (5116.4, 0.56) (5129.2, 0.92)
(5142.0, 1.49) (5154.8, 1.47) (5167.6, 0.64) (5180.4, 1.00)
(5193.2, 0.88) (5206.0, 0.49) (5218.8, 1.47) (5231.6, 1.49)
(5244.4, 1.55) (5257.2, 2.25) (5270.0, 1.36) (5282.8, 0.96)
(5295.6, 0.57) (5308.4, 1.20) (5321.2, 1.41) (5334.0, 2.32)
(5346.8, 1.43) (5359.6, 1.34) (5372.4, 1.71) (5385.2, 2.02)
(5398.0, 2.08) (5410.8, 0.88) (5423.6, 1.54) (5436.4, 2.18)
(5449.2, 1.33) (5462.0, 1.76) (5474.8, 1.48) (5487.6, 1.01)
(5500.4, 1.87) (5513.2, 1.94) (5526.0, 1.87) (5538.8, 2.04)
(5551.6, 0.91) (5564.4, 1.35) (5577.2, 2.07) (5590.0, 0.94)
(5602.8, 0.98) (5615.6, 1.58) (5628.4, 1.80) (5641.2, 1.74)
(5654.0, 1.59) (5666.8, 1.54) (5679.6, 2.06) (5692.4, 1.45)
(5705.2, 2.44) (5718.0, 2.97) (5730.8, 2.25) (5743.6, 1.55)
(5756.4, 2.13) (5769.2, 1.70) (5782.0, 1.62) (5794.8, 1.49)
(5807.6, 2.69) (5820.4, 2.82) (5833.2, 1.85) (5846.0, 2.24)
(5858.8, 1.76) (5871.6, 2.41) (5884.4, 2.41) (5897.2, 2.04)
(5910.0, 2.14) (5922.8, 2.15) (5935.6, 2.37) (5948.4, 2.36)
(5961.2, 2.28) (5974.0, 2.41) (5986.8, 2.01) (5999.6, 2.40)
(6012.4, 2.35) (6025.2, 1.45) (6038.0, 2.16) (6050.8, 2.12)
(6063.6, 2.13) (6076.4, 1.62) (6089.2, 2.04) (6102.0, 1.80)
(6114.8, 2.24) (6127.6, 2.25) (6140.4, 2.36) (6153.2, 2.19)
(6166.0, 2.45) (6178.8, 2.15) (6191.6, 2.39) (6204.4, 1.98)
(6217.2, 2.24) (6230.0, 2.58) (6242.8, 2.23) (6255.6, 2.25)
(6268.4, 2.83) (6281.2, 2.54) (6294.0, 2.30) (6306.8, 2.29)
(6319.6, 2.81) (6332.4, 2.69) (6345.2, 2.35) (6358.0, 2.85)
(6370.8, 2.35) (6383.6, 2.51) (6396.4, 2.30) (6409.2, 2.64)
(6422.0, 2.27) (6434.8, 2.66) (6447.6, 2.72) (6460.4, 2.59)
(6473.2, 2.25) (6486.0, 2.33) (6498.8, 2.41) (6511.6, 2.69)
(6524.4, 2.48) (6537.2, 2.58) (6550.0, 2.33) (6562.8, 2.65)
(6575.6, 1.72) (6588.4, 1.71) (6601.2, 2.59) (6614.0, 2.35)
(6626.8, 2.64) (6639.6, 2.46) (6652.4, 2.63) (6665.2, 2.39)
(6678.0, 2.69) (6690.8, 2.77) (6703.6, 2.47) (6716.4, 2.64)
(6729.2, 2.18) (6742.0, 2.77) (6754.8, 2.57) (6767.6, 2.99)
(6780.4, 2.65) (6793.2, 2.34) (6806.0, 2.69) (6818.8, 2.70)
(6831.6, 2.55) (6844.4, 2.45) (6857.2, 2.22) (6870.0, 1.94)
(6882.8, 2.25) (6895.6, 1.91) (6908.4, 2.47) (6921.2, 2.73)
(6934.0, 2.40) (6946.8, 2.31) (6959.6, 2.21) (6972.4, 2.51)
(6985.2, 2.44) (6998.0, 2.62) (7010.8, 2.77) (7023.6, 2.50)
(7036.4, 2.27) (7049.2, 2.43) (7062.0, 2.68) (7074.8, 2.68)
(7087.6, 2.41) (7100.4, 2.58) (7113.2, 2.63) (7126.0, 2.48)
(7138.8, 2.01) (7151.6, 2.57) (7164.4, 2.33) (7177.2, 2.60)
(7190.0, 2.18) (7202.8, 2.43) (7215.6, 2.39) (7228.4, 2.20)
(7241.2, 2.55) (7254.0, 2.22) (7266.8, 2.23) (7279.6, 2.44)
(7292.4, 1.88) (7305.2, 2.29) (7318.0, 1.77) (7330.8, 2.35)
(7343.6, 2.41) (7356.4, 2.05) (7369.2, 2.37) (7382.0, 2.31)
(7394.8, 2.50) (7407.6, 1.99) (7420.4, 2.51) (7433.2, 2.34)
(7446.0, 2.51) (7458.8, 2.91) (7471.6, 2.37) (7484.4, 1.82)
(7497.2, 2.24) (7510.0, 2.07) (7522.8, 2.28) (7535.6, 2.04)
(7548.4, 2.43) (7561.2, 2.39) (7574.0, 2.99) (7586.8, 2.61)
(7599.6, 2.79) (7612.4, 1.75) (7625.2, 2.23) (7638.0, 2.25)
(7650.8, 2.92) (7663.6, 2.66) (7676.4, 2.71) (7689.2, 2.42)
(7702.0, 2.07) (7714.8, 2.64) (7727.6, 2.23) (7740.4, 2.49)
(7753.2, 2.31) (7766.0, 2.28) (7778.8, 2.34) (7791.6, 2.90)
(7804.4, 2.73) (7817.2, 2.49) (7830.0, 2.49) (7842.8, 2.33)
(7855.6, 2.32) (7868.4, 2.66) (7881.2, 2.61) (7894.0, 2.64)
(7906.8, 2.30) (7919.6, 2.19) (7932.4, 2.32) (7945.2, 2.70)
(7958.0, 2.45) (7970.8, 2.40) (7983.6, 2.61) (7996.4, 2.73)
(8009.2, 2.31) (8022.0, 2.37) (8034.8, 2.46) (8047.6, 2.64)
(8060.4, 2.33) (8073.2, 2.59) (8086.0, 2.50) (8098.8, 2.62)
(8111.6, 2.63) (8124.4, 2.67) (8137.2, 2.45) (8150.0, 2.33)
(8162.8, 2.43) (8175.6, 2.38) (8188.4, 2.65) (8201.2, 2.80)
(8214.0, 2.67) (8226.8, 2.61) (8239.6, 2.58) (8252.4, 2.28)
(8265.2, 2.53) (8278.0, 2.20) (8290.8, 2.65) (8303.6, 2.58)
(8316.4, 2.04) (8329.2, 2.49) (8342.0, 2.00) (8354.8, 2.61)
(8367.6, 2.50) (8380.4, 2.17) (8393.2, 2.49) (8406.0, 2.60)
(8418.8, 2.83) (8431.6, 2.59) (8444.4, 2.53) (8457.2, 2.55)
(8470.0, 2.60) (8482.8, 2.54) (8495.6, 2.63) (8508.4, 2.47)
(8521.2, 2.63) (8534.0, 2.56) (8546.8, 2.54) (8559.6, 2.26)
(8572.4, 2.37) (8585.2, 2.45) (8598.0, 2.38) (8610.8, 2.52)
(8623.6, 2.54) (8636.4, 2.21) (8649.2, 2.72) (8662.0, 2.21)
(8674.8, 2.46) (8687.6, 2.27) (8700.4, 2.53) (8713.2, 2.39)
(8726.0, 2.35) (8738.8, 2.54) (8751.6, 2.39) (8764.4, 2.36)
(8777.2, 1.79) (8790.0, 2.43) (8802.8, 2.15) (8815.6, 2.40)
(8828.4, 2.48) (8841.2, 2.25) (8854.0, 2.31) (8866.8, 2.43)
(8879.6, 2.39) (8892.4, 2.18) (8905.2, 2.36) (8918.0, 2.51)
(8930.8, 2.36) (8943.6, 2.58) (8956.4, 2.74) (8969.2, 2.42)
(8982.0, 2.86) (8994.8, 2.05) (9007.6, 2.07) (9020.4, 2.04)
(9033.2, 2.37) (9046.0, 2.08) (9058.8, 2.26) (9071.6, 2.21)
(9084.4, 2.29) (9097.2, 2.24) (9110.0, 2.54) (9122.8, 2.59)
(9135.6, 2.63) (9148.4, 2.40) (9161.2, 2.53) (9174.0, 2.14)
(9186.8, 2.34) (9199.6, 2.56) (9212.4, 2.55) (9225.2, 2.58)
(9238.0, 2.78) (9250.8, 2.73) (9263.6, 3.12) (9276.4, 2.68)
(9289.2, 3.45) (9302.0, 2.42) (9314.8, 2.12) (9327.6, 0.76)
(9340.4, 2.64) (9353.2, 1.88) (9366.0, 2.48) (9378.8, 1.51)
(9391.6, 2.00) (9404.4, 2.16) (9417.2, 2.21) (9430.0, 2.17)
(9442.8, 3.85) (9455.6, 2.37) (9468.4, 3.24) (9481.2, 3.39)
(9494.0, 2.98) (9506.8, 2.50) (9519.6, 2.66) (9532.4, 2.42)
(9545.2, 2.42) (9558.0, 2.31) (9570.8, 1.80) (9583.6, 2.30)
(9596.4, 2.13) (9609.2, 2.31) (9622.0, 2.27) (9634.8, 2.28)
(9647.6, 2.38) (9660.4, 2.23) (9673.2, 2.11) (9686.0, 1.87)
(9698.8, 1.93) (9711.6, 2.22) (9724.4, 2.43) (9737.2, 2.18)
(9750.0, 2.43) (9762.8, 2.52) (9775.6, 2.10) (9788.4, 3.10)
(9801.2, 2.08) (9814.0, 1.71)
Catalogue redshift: 0.41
